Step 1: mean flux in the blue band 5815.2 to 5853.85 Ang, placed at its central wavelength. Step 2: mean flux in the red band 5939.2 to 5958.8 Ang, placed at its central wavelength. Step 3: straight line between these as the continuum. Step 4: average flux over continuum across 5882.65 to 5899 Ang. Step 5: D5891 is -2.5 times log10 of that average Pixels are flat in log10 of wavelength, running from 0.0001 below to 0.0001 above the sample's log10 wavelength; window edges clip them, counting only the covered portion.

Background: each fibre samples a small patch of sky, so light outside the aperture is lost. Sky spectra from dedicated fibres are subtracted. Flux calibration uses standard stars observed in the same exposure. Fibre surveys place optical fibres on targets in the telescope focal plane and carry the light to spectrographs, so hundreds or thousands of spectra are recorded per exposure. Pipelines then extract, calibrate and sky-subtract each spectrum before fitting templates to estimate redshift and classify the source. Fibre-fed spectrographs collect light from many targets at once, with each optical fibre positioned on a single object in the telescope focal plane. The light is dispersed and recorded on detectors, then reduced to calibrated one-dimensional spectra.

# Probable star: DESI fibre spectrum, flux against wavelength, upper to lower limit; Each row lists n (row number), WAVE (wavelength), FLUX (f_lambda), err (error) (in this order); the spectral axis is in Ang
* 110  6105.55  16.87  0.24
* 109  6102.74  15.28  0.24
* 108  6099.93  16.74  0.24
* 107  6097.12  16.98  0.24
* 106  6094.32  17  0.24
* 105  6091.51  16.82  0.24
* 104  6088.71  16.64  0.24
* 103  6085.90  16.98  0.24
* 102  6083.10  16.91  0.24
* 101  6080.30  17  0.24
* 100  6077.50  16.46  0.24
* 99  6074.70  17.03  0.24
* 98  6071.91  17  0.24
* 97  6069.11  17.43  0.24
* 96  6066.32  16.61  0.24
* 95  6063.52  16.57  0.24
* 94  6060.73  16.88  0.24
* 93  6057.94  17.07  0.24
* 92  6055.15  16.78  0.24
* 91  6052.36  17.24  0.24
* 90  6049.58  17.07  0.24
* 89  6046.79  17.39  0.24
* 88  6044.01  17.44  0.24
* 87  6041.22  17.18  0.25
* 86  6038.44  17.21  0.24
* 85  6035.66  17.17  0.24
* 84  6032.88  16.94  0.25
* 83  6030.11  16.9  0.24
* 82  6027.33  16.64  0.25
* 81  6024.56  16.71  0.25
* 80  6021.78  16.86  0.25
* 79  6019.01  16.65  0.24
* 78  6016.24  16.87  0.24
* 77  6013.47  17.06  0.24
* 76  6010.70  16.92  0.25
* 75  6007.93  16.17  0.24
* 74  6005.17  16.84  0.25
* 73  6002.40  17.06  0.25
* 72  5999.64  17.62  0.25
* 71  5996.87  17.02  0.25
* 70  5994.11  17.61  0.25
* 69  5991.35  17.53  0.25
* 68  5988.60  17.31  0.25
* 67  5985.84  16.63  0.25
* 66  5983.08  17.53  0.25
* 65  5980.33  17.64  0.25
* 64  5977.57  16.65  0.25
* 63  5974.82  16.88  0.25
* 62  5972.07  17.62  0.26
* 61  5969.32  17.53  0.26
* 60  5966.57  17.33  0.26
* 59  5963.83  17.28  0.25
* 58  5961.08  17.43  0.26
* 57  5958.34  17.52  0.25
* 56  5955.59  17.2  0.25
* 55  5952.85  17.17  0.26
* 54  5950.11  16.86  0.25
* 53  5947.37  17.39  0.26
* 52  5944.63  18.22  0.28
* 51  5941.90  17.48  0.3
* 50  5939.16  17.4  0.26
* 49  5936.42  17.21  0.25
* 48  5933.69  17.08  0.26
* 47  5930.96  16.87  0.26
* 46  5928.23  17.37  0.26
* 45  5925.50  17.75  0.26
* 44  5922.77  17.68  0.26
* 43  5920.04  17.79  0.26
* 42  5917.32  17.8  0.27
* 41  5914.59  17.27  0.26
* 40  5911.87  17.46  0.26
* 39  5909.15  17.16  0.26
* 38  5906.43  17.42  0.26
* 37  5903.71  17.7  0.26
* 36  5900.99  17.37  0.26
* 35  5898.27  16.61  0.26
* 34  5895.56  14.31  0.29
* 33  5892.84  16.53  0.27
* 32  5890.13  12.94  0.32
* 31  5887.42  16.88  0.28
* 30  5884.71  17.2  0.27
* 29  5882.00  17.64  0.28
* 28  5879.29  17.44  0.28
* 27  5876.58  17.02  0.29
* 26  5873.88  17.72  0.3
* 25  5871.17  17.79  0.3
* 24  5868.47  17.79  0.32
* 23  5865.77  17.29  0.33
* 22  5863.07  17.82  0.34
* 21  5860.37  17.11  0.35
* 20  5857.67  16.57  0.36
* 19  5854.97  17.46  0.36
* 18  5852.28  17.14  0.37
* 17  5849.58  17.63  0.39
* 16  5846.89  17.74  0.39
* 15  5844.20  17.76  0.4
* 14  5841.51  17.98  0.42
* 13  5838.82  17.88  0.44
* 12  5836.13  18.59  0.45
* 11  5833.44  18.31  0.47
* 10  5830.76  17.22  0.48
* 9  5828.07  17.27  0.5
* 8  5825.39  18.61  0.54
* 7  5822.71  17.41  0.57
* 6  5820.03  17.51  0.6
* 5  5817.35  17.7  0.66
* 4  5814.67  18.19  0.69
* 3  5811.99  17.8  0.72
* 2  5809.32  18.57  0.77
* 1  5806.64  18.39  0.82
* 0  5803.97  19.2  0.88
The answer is 0.12 mag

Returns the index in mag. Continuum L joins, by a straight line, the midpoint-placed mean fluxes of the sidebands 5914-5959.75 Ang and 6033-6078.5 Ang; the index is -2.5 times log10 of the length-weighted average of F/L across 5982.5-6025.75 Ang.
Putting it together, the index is 0.01 mag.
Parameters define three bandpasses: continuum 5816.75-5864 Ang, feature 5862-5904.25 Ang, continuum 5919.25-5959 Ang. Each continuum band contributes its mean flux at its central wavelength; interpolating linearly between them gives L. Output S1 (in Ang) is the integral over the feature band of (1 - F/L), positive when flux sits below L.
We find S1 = 1.6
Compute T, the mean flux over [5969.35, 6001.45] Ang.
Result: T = 17.3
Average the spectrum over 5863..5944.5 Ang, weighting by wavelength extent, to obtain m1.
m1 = 17.1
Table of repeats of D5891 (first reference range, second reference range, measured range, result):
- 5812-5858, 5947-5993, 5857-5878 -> 0.01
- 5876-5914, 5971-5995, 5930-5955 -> -0.02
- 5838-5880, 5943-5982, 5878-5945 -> 0.02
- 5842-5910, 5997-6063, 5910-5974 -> -0.02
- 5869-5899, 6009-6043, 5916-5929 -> -0.06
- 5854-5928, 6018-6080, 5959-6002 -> -0.02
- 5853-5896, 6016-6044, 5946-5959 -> -0.02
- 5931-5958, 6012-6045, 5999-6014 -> 0.01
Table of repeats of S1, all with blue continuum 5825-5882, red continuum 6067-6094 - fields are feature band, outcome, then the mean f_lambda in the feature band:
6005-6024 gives 0.4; 16.8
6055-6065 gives 0.1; 16.8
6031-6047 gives -0.1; 17.2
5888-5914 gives 1.5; 16.4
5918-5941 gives 0.0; 17.4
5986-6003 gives -0.1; 17.3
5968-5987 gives 0.0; 17.2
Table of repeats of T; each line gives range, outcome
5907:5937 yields 17.4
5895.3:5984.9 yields 17.3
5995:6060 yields 17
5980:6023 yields 17.1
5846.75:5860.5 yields 17.2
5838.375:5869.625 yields 17.5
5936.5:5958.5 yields 17.4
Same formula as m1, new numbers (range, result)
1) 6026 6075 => 17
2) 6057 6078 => 16.9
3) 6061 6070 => 16.8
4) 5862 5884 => 17.5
